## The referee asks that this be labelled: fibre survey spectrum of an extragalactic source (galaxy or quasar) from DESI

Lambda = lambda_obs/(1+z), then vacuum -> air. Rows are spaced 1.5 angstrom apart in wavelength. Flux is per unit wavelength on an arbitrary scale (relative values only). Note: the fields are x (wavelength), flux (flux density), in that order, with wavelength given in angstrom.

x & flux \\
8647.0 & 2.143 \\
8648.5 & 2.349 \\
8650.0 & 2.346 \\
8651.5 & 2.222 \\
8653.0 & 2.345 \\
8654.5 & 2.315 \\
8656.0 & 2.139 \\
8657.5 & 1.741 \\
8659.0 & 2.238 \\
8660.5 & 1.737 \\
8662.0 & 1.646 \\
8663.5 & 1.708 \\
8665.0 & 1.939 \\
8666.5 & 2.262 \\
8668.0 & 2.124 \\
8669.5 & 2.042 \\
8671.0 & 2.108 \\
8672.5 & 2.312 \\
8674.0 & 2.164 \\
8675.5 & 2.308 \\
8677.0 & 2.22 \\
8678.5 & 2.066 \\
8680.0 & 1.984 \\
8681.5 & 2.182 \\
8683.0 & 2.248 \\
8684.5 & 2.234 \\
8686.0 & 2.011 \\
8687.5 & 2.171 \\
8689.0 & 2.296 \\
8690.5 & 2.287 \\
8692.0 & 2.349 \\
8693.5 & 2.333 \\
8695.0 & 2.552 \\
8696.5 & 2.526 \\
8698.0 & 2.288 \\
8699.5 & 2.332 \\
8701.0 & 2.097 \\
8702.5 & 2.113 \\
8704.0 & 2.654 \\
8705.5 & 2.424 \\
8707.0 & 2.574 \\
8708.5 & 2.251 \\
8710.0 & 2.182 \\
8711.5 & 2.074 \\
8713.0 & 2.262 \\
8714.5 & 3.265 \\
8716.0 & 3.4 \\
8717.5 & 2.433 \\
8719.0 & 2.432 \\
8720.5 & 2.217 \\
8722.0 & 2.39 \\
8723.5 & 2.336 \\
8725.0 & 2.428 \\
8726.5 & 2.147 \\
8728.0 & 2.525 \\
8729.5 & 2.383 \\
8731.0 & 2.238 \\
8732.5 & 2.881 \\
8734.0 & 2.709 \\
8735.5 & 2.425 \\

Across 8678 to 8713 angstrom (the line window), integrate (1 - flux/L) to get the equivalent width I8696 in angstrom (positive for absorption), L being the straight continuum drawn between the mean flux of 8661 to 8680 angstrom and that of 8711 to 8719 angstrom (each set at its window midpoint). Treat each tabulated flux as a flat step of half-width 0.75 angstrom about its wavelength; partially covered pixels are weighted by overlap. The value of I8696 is 2.0 angstrom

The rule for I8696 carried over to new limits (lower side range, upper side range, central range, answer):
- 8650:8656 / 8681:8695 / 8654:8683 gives 2.6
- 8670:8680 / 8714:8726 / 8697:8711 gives 0.7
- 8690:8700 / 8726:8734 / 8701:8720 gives -0.5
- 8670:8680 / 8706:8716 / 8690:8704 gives 0.2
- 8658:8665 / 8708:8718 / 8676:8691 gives -0.2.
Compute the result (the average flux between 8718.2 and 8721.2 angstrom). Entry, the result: 2.33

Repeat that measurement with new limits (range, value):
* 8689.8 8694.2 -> 2.32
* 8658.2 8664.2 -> 1.83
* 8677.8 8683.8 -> 2.12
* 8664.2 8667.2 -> 2.09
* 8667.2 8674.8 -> 2.15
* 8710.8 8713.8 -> 2.19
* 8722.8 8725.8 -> 2.38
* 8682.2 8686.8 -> 2.16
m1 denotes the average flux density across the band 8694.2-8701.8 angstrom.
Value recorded 2.36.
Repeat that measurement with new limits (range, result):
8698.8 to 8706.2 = 2.32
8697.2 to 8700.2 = 2.31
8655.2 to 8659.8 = 2.04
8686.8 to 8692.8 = 2.28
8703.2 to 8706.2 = 2.53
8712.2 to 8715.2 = 2.74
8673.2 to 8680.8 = 2.15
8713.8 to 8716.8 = 3.32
